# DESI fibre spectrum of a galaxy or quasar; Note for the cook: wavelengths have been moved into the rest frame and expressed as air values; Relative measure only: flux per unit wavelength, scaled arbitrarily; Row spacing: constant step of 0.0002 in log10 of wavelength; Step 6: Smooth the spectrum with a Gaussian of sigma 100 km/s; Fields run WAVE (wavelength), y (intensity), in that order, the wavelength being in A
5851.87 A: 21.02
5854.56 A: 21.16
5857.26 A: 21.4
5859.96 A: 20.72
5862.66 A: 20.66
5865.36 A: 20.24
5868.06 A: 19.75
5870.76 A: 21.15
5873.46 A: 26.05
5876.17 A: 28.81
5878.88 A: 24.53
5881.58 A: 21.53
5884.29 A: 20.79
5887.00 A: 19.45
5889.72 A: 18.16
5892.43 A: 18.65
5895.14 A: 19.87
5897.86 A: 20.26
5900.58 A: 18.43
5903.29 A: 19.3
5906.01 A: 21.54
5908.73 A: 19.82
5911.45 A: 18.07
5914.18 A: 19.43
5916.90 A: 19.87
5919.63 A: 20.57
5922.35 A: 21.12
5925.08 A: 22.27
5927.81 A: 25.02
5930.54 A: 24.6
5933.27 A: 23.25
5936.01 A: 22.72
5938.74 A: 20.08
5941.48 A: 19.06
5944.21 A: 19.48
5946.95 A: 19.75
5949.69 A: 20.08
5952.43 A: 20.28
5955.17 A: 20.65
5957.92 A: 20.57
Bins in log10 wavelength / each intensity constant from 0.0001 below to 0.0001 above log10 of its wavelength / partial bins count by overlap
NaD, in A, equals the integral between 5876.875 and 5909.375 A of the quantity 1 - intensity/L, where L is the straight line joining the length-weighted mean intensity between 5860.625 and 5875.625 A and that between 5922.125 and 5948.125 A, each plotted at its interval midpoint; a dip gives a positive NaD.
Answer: 2.2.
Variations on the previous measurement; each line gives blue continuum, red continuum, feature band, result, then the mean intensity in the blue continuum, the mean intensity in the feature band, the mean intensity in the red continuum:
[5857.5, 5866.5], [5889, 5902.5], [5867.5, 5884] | -3.0 A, 20.6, 23.6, 19.1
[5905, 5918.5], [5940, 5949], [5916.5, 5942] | -3.2 A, 19.7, 22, 19.5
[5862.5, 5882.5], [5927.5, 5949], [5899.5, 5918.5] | 2.3 A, 23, 19.5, 21.5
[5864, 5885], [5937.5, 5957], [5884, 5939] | 1.8 A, 22.9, 20.6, 19.9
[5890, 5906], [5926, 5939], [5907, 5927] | 1.2 A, 19.4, 20.3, 23.4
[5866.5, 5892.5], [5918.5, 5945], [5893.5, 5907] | 1.3 A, 22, 19.8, 21.9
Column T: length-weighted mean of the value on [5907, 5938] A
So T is 21.5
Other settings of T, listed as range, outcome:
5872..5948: 21.2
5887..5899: 19.2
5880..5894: 19.8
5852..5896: 21.4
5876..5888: 22.6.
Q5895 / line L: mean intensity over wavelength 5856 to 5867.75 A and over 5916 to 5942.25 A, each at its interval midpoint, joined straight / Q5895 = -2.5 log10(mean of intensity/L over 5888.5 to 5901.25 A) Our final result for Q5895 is 0.12 mag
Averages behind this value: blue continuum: 20.7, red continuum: 22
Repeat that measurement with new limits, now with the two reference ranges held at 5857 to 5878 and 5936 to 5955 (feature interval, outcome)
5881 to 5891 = 0.11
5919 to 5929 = -0.08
